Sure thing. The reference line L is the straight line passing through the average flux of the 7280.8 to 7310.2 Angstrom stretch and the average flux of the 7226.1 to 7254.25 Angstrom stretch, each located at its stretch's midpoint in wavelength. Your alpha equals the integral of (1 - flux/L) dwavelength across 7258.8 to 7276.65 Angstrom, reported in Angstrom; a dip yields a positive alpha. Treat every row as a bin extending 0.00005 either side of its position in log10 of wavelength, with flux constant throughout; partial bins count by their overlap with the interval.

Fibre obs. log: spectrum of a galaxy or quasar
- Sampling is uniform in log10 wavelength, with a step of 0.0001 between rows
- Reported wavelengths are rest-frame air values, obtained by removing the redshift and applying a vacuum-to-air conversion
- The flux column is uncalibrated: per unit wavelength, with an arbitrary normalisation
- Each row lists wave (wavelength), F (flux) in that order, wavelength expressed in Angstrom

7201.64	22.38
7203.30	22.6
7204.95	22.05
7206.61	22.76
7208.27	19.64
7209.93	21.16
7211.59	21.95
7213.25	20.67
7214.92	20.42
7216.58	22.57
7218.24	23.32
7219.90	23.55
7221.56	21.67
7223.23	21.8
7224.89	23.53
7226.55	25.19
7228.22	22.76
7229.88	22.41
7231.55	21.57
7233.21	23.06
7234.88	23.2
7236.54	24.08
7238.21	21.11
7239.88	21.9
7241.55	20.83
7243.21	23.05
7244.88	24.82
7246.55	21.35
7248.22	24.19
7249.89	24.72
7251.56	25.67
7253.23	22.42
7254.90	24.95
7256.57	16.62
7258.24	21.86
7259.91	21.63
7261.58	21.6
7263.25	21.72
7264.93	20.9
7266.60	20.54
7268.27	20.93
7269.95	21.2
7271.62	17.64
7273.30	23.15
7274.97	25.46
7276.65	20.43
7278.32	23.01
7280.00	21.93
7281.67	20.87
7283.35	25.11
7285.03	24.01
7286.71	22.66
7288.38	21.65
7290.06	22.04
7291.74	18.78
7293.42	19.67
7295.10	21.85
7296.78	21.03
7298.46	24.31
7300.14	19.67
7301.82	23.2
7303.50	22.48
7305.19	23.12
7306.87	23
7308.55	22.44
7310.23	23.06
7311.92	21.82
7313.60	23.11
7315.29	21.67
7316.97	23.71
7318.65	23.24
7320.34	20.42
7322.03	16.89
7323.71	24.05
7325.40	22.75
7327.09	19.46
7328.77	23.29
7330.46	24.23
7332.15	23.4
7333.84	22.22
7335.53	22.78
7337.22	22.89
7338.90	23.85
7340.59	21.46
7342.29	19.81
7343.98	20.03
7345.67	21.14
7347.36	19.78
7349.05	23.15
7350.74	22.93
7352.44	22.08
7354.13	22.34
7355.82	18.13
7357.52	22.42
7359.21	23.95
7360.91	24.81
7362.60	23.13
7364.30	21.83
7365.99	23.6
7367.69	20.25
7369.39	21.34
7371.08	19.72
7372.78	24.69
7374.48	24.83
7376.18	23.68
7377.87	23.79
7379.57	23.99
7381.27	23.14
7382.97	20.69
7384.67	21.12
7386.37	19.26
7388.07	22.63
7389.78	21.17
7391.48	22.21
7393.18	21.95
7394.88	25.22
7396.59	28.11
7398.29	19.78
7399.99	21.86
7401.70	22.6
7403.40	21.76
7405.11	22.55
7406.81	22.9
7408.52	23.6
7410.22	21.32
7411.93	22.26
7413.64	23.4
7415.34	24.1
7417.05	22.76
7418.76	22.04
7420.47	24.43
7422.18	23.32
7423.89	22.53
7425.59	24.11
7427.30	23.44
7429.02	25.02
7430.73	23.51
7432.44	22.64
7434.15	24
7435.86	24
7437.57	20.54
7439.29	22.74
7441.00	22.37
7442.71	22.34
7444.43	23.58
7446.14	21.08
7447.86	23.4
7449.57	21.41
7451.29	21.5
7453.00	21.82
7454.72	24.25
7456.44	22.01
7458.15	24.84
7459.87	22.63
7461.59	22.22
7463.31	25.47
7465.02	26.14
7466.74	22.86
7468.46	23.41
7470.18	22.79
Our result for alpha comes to 0.9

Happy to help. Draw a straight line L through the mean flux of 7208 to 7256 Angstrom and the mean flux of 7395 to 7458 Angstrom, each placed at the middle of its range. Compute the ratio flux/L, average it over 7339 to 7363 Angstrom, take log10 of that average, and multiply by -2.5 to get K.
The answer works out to 0.048 mag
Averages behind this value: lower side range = 22.7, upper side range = 22.9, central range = 21.8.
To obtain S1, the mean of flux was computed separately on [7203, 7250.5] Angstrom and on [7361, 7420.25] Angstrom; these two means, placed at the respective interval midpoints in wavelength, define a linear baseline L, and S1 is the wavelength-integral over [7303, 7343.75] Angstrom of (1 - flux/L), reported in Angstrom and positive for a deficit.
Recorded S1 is 0.5 Angstrom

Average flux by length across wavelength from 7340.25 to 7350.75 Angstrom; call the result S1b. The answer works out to 21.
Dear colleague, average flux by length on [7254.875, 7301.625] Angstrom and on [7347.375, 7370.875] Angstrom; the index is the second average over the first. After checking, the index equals 1.03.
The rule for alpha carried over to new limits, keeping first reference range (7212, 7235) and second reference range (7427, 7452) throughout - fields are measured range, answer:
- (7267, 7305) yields 1.20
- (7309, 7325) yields 0.42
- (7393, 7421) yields -0.33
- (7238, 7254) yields -0.38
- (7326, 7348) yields 0.72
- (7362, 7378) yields 0.03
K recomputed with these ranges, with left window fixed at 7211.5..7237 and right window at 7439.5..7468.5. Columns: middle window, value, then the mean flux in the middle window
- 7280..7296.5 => 0.04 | 21.8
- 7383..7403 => 0.03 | 22.3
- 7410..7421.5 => 0.00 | 23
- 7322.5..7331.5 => 0.01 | 22.5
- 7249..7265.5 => 0.02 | 22.2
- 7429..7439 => -0.01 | 23.1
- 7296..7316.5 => 0.02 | 22.4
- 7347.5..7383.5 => 0.01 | 22.6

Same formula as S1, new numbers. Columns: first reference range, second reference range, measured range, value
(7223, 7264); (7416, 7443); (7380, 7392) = 0.8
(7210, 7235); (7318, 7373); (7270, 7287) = -0.1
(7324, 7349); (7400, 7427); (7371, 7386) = -0.3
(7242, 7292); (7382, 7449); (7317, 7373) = 1.2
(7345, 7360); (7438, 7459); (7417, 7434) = -0.8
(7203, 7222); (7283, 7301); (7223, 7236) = -0.7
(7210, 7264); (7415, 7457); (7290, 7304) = 0.8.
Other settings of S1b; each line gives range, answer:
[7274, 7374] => 22.1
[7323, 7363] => 22.2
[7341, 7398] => 22.3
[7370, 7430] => 22.9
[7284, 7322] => 22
